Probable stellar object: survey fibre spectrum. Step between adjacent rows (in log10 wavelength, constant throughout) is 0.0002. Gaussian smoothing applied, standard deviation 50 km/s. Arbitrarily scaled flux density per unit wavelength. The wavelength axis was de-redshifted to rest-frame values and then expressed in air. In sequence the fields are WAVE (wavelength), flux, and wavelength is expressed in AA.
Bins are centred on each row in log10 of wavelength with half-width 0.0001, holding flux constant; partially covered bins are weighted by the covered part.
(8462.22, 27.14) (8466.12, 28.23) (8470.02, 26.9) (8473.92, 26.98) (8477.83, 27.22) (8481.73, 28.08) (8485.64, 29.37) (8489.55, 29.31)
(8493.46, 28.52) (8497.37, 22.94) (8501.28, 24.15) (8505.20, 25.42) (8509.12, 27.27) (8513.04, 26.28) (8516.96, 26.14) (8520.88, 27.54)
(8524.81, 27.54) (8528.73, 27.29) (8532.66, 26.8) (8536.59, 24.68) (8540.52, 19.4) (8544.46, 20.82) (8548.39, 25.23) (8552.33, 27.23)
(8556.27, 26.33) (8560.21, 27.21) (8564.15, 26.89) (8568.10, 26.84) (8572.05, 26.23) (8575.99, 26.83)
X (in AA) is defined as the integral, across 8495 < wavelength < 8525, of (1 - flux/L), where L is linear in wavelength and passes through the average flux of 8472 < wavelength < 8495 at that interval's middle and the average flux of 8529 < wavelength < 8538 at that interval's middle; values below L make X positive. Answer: 1.36 AA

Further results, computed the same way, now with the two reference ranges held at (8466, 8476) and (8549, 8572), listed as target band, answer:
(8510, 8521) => 0.2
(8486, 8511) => 0.5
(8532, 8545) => 2.0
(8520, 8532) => -0.2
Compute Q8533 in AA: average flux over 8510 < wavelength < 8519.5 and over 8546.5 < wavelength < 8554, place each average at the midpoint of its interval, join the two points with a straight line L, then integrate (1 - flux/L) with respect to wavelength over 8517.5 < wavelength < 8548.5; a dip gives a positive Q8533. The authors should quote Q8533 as 1.6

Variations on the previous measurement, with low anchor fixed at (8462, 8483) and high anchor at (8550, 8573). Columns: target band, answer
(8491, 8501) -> 0.59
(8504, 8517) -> 0.38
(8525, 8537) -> 0.16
